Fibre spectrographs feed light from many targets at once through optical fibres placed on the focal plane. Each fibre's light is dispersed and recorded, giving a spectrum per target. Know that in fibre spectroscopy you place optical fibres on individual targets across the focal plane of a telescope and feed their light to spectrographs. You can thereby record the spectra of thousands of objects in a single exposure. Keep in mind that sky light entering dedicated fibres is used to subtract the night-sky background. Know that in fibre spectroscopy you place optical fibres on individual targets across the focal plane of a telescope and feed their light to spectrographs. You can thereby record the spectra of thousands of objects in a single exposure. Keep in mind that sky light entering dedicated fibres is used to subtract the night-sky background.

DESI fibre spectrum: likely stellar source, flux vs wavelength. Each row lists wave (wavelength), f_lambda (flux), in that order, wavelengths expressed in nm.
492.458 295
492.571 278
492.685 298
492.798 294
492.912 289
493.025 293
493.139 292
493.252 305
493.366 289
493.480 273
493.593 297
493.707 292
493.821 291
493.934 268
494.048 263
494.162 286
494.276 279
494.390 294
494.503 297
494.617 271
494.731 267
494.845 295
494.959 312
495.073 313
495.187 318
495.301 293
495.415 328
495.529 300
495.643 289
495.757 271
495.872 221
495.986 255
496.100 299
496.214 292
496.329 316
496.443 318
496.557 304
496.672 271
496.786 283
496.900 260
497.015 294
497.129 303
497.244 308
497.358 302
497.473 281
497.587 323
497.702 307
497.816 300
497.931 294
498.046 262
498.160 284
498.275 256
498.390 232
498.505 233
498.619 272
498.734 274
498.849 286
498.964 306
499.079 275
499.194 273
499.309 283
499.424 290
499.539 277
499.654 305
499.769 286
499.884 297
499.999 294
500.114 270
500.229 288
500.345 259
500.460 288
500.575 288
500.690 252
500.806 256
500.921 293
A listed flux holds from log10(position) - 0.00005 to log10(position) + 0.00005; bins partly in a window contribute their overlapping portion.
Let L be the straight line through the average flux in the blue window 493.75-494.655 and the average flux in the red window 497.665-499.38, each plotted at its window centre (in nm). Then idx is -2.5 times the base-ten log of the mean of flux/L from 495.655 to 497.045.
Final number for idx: -0.01 mag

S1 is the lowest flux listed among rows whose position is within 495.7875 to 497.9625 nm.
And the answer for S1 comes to 221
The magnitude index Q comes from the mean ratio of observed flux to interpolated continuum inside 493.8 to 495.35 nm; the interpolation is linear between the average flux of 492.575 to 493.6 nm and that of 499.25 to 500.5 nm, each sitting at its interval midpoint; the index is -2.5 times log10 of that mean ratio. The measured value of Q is 0.00 mag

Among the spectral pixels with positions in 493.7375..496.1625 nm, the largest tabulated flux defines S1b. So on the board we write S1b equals 328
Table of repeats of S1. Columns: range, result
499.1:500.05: 273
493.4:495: 263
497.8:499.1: 232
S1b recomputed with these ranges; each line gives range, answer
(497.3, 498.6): 323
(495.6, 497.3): 318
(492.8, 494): 305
